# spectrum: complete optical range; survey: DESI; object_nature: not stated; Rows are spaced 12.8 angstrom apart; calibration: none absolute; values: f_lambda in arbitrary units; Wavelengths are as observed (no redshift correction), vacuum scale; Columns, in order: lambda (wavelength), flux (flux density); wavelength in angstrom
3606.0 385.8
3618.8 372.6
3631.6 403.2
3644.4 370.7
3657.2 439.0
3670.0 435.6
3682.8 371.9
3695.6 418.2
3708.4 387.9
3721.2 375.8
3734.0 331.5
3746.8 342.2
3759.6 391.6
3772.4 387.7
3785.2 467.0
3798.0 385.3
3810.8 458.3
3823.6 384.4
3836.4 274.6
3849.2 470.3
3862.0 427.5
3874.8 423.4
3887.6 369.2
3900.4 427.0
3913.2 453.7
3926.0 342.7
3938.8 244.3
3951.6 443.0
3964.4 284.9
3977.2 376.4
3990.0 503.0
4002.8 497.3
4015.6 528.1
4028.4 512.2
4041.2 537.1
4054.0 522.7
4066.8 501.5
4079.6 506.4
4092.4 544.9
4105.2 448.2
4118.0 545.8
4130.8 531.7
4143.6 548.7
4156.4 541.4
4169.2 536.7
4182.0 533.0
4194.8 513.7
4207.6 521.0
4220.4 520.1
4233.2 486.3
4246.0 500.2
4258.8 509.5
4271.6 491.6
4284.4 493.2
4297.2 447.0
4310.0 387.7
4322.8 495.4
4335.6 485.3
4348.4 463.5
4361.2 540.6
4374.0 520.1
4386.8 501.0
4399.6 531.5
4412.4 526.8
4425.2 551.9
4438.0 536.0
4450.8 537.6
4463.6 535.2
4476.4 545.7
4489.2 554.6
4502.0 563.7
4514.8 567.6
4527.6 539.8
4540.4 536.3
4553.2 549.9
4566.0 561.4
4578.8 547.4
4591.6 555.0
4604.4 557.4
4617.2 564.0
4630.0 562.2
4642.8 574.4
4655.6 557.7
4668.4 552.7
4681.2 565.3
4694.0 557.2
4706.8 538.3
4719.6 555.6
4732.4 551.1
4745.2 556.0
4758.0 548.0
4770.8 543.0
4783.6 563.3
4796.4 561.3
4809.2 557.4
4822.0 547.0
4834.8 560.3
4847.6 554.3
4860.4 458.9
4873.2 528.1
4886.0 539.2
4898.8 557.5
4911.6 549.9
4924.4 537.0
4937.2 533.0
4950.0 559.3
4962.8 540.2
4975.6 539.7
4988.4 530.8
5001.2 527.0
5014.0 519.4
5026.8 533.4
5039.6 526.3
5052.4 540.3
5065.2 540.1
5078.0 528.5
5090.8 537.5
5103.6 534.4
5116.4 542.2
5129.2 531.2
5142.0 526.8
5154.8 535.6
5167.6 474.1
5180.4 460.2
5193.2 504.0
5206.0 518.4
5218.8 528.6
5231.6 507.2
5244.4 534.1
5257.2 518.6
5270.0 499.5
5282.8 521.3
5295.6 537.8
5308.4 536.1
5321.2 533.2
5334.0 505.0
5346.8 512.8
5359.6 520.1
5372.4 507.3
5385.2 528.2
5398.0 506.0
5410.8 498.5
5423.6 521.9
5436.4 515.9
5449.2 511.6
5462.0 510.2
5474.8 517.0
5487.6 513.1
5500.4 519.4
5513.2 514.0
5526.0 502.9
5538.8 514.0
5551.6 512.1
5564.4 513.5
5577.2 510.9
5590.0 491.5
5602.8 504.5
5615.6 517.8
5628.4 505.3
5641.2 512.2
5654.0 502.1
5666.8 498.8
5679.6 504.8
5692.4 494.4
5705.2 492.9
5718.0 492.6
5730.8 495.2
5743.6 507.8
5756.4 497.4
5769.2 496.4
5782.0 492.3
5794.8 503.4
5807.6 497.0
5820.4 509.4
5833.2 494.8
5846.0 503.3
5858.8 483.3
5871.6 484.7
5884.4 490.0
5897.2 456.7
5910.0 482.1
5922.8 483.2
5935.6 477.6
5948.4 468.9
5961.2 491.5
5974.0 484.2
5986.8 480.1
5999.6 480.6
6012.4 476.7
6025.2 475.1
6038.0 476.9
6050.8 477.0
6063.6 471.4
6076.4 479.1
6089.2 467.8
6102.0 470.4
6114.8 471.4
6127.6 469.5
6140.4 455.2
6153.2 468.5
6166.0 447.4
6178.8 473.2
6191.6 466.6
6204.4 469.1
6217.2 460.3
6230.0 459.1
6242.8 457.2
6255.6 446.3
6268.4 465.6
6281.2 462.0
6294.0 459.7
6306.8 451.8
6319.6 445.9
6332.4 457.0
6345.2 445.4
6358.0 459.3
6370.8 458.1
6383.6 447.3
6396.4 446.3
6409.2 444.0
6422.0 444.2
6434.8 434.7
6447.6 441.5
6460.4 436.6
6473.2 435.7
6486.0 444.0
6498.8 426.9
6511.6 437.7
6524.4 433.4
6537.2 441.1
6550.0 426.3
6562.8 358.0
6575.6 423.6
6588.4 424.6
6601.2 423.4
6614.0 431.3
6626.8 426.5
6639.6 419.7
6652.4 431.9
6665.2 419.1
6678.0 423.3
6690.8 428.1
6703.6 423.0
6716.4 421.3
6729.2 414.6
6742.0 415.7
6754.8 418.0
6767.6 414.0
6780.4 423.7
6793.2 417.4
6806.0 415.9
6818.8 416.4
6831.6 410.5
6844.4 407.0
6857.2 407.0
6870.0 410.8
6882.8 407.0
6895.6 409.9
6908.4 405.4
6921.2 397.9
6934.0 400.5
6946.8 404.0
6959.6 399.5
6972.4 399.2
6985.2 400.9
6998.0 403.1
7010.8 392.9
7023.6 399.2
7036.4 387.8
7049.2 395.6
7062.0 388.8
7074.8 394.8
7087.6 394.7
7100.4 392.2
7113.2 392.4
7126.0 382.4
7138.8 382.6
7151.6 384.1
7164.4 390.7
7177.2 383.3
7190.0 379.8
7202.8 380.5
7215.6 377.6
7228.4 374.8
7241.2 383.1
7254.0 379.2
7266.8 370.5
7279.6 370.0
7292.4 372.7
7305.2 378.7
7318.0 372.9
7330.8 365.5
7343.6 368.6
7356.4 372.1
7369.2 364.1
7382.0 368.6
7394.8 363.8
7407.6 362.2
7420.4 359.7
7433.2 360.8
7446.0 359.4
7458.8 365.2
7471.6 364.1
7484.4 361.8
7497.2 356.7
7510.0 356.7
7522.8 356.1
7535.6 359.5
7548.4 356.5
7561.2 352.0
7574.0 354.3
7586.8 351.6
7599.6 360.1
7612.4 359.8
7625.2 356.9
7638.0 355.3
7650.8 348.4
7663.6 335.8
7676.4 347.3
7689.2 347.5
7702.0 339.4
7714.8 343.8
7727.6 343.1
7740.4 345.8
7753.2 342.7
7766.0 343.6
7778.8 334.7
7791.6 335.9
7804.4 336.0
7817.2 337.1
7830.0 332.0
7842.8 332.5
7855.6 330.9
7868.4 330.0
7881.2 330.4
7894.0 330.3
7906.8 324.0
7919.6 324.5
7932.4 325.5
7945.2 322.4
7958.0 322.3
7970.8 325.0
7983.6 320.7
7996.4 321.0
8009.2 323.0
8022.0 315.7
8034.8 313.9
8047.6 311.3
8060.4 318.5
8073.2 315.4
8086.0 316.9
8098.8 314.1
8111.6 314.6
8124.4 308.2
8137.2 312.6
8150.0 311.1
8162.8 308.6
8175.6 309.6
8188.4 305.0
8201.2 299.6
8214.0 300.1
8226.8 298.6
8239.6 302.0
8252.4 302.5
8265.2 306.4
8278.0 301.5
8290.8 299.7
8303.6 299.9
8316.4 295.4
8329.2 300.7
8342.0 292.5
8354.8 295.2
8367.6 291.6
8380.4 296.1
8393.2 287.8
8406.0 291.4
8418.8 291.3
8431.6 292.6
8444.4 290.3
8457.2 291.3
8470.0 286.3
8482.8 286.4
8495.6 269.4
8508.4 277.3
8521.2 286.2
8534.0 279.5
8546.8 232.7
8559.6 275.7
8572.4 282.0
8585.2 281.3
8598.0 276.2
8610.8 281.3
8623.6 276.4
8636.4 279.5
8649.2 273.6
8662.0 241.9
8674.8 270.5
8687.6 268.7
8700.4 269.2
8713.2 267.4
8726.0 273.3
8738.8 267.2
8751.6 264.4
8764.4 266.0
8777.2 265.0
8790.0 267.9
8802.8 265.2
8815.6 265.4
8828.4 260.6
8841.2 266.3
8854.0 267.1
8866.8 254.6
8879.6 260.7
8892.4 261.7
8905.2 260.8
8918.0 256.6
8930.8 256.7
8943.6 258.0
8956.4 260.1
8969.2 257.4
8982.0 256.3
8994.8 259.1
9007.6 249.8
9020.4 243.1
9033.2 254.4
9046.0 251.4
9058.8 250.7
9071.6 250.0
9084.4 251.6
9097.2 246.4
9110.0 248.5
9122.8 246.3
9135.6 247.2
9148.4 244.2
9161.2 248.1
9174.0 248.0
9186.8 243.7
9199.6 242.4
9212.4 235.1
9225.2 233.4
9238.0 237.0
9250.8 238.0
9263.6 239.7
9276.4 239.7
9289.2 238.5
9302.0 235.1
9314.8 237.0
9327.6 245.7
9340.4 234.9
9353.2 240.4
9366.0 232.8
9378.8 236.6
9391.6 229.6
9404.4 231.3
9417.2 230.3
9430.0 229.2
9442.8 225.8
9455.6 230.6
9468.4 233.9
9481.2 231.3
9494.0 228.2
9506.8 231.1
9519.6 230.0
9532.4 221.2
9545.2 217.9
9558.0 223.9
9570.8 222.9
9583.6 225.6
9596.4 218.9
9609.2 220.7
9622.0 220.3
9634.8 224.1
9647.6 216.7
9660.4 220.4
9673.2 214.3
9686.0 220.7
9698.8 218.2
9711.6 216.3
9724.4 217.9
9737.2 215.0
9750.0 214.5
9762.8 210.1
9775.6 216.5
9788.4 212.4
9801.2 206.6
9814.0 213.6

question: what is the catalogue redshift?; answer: 0.000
